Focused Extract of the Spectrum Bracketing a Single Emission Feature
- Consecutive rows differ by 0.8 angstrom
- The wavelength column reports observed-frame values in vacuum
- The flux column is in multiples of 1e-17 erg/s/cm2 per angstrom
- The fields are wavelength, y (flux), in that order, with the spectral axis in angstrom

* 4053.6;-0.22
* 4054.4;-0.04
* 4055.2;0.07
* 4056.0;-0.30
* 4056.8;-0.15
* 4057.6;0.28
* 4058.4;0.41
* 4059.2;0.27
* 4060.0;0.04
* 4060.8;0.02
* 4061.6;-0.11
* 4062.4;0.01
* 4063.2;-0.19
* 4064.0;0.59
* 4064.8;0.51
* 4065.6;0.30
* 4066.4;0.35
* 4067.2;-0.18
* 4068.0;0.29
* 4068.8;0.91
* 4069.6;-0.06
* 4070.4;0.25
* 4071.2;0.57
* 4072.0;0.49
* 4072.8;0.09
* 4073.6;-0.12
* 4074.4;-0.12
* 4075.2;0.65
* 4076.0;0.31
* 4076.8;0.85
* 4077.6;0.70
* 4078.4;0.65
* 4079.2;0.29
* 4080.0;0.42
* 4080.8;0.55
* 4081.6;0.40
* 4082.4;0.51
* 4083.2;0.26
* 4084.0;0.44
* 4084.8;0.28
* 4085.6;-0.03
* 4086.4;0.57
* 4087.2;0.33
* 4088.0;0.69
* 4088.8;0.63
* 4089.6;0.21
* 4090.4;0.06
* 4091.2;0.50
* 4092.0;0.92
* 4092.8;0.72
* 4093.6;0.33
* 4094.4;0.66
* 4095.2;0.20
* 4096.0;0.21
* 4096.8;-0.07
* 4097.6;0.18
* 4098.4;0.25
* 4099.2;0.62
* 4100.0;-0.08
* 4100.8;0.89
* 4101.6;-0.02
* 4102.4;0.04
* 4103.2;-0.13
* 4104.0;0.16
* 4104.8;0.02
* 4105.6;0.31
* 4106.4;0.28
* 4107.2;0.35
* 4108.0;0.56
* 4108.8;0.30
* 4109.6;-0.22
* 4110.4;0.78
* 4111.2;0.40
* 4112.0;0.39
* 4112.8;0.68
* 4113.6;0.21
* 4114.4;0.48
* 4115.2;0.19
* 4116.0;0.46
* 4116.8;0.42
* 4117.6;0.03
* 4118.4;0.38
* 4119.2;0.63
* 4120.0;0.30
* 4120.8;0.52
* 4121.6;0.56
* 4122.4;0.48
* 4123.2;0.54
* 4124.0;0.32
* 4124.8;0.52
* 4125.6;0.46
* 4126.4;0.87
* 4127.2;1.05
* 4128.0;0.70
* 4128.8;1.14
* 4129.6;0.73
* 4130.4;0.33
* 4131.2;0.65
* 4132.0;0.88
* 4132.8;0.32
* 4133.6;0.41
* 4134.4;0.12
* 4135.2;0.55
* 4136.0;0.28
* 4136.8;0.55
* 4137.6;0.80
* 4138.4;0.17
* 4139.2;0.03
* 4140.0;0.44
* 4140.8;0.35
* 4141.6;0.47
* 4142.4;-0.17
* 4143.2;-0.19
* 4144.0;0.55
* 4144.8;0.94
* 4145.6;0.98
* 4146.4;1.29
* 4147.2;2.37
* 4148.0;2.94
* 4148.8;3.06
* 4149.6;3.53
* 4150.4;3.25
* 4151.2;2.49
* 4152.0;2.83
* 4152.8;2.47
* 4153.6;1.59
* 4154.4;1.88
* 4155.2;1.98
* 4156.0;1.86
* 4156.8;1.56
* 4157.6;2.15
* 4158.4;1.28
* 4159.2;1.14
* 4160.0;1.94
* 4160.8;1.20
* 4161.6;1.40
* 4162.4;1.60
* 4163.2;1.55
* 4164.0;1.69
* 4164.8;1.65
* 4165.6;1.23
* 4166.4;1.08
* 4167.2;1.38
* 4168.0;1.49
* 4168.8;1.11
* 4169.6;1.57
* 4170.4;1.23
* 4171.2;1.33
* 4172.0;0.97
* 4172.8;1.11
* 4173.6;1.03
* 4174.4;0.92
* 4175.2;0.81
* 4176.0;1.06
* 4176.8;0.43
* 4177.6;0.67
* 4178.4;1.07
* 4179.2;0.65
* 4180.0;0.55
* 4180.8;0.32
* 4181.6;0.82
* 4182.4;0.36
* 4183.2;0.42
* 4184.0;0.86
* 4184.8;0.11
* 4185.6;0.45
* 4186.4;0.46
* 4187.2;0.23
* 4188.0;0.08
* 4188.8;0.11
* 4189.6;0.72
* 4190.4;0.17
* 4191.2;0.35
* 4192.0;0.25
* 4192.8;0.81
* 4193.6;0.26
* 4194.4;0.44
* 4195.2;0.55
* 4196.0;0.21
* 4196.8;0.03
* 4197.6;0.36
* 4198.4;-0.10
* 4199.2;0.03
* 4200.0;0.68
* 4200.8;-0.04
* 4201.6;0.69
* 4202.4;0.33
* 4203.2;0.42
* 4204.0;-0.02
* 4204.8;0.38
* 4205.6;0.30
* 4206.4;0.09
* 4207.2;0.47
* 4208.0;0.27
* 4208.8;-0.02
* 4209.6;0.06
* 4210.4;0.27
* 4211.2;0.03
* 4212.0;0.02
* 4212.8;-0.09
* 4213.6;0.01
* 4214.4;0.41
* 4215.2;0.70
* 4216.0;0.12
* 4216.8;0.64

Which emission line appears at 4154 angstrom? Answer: Lyman alpha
